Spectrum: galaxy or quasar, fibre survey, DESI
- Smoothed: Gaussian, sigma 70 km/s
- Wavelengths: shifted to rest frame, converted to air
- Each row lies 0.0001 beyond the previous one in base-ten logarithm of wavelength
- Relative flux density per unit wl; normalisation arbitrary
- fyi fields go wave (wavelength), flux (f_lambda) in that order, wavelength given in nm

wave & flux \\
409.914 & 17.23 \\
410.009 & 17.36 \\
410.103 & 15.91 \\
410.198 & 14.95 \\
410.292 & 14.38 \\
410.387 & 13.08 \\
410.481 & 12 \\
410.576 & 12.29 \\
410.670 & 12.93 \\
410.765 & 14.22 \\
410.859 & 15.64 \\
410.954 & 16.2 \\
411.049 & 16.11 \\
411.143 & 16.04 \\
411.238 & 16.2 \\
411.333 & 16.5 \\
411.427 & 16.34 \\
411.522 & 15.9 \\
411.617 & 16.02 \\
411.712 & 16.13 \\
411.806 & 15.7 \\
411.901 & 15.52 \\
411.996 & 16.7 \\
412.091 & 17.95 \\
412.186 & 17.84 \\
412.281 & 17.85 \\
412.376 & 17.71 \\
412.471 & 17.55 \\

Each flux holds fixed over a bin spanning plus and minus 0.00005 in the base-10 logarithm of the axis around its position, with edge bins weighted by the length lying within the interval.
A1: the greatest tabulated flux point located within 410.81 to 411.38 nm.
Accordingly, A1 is 16.5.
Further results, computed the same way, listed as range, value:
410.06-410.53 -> 15.91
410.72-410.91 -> 15.64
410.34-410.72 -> 13.08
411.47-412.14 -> 17.95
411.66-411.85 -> 16.13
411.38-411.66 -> 16.34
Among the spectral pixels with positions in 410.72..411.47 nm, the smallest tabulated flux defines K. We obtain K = 14.22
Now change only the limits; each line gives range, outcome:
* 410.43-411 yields 12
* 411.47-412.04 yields 15.52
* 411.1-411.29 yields 16.04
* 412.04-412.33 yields 17.84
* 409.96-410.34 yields 14.38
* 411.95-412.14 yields 16.7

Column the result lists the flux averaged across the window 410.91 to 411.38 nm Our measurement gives 16.2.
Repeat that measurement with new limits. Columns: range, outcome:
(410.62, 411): 14.7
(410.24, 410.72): 13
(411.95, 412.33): 17.6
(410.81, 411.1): 16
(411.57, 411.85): 16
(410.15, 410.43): 14.1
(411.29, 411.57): 16.3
